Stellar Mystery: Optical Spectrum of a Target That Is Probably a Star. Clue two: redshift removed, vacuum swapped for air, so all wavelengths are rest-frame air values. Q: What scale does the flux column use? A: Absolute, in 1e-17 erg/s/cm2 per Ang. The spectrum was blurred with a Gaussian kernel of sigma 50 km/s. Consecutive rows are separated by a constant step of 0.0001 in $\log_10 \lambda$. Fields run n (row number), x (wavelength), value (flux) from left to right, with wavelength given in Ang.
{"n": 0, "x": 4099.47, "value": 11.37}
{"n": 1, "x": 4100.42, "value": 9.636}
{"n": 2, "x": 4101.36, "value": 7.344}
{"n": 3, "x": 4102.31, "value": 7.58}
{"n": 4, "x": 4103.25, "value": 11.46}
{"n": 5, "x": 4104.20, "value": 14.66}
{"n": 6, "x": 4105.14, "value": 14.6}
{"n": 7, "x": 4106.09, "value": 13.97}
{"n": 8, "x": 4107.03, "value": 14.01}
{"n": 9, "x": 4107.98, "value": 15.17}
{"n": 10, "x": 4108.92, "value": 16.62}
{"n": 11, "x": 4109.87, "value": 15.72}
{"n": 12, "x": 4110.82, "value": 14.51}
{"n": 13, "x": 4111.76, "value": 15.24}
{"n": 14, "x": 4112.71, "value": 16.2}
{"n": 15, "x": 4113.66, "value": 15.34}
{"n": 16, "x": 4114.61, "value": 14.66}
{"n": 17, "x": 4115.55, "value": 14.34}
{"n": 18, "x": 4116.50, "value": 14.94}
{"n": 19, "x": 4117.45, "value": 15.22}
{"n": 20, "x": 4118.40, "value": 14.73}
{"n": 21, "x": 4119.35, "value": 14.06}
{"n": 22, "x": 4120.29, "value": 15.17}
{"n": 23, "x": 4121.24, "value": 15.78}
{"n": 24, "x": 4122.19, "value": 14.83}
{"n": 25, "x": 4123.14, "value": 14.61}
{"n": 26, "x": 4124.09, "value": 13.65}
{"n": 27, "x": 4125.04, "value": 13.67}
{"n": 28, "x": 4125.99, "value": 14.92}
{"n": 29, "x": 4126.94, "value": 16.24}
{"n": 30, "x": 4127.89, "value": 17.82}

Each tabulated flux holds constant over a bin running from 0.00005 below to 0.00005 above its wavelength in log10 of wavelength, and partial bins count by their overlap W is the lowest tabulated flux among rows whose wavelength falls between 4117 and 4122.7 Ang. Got 14.06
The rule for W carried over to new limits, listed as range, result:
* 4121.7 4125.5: 13.65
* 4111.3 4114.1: 15.24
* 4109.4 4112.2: 14.51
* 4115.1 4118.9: 14.34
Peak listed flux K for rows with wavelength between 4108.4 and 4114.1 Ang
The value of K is 16.62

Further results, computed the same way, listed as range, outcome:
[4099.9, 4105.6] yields 14.66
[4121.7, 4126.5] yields 14.92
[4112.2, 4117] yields 16.2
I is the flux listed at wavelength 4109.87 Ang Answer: 15.72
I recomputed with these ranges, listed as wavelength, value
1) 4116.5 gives 14.94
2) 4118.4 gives 14.73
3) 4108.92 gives 16.62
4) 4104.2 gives 14.66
